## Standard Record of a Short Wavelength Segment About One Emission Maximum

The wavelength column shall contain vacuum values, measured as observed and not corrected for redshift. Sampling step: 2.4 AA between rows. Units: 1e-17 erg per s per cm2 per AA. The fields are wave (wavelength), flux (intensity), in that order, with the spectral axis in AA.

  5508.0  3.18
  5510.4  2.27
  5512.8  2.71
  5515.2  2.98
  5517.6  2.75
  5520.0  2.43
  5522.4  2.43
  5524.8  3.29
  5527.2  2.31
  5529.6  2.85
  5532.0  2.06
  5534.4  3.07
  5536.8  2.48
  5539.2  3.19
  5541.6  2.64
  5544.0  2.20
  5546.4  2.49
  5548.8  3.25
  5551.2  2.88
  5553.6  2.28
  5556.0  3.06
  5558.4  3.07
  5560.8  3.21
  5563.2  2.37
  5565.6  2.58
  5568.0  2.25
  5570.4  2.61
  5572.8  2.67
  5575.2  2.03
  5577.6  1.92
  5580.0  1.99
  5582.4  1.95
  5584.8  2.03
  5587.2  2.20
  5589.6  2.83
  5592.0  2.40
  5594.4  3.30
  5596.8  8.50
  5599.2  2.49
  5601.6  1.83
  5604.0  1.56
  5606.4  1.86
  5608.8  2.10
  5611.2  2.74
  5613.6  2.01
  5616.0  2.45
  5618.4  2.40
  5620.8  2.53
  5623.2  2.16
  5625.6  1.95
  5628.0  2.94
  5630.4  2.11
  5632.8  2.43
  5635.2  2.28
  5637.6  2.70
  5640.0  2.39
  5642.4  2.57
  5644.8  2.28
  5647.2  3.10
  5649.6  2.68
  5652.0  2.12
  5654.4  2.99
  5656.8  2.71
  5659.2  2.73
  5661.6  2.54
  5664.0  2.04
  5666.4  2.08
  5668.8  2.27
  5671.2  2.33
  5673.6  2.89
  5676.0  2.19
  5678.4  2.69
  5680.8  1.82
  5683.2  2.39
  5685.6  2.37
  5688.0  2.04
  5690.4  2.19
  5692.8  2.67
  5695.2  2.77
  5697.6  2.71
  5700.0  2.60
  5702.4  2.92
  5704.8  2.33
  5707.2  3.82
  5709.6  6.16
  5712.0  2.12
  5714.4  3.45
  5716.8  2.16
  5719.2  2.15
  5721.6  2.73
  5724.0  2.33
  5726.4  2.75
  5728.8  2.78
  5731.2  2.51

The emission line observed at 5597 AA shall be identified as Hbeta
